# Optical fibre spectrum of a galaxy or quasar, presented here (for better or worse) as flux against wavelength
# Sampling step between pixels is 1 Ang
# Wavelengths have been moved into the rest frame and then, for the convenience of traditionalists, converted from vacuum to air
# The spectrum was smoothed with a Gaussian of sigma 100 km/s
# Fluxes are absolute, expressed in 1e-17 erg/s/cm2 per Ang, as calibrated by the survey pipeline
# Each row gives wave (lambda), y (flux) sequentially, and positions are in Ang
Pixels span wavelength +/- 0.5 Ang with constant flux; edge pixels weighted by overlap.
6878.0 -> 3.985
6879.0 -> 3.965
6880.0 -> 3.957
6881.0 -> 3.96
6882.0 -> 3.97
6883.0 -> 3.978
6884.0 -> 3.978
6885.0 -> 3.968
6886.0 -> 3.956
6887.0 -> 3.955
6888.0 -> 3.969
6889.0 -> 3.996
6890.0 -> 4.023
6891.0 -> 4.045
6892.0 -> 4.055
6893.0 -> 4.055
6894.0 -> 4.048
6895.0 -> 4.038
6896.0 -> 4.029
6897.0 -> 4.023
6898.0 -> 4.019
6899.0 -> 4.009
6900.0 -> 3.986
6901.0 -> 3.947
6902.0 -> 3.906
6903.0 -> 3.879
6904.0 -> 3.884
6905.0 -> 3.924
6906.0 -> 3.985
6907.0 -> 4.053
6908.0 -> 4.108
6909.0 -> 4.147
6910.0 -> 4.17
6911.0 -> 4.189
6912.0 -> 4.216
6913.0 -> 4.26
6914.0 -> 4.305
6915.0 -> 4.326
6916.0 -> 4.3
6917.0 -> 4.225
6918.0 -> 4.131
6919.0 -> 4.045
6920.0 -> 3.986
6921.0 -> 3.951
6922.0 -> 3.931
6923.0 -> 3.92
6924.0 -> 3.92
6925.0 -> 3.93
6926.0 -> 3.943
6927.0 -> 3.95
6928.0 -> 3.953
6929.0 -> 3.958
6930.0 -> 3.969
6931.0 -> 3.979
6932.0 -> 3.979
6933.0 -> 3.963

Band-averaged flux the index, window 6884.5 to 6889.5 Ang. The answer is 3.97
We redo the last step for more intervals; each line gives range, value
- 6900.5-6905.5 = 3.91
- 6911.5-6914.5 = 4.26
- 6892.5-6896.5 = 4.04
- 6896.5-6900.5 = 4.01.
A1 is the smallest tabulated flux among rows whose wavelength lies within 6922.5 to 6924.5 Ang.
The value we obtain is 3.92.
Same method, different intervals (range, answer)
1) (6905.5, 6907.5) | 3.985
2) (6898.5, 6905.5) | 3.879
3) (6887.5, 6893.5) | 3.969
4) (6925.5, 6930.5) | 3.943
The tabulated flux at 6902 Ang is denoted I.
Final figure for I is 3.906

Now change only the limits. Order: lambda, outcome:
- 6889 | 3.996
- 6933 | 3.963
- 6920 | 3.986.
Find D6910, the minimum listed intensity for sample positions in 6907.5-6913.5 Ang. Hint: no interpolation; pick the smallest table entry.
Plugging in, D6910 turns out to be 4.108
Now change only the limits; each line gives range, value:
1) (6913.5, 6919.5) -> 4.045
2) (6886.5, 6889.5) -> 3.955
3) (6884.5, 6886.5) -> 3.956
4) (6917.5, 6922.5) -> 3.931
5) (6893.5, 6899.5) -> 4.009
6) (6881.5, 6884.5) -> 3.97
